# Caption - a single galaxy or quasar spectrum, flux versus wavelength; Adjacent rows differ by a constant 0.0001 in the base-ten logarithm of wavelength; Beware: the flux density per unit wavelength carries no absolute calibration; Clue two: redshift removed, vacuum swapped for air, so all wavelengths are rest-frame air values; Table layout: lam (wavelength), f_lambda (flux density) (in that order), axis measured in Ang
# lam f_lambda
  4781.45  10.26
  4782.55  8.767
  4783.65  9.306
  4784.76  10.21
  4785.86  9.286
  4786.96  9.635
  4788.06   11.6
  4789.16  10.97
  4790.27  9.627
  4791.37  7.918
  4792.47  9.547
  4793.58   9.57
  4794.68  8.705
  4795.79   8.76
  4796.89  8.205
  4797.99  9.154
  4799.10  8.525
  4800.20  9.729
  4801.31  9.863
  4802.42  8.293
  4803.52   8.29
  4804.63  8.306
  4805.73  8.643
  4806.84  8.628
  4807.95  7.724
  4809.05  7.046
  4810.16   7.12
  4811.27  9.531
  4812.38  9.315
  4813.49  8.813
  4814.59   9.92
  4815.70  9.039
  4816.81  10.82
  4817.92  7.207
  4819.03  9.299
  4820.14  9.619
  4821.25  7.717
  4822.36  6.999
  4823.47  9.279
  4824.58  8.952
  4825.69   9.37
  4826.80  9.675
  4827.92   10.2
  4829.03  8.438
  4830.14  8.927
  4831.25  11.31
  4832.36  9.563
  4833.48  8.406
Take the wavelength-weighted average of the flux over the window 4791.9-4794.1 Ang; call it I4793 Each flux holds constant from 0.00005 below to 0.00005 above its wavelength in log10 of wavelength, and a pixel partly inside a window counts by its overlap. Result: 9.53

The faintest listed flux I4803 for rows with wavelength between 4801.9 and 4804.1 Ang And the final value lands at 8.29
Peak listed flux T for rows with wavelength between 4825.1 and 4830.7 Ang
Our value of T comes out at 10.2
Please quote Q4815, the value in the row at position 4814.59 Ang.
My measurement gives 9.92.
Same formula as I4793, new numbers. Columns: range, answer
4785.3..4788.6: 10.2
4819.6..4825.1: 8.51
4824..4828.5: 9.53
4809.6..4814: 8.68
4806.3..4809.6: 7.81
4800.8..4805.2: 8.68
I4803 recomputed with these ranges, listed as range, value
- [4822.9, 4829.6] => 8.438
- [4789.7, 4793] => 7.918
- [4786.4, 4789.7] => 9.635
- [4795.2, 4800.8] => 8.205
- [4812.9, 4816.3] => 8.813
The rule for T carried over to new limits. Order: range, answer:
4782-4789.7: 11.6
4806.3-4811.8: 9.531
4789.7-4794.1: 9.627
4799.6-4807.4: 9.863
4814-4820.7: 10.82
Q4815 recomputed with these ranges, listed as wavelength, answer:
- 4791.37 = 7.918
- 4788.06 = 11.6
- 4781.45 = 10.26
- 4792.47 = 9.547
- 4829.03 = 8.438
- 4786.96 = 9.635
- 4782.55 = 8.767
